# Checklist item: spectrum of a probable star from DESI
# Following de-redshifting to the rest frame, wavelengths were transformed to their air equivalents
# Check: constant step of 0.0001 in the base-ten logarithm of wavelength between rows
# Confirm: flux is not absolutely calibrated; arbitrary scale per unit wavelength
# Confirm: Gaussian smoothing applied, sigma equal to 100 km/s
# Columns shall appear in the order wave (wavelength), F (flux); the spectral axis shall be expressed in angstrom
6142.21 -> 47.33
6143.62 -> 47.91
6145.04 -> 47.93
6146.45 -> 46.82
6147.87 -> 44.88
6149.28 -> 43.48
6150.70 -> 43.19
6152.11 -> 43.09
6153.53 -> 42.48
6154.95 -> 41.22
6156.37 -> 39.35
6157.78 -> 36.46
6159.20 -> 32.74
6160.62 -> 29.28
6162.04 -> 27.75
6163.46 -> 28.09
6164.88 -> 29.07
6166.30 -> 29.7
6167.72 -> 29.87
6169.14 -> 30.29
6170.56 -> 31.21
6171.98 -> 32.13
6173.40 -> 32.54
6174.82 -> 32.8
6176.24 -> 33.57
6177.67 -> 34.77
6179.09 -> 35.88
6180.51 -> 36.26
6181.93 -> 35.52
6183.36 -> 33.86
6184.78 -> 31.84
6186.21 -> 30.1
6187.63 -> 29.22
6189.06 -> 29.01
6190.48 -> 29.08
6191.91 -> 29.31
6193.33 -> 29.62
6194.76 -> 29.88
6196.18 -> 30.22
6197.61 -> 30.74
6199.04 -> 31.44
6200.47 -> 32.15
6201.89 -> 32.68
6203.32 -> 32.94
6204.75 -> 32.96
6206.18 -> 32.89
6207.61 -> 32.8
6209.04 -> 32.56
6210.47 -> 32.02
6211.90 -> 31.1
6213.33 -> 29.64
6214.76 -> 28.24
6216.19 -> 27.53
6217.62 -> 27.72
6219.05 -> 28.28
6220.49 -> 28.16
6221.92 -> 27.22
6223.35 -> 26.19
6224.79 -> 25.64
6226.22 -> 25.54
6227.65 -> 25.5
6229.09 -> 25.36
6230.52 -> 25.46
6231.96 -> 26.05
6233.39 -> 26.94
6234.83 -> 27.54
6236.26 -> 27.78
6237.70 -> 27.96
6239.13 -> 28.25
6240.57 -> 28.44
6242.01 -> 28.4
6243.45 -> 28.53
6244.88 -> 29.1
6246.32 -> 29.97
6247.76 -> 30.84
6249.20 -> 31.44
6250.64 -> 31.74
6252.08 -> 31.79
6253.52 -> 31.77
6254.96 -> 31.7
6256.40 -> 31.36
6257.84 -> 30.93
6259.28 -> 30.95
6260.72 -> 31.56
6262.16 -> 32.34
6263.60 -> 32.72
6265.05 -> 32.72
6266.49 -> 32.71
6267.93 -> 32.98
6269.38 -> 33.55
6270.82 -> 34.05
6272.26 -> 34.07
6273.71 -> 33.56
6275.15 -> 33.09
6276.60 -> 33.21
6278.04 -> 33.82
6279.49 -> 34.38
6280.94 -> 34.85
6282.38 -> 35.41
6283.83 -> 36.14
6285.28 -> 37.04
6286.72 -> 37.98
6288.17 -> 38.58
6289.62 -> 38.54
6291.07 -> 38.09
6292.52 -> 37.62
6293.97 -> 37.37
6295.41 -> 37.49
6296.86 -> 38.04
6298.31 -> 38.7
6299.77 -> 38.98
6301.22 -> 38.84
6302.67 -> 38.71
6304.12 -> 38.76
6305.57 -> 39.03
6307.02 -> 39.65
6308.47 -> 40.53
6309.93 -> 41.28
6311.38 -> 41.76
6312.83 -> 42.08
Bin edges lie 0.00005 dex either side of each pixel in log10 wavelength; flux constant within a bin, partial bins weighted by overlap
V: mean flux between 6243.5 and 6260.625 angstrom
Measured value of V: 31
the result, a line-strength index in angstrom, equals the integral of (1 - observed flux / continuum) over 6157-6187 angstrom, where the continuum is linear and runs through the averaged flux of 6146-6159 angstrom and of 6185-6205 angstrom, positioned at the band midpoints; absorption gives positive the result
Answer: 3.62 angstrom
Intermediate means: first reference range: 41.9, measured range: 32.1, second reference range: 30.6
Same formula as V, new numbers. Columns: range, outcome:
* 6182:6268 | 29.9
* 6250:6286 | 33.1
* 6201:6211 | 32.7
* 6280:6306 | 37.7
